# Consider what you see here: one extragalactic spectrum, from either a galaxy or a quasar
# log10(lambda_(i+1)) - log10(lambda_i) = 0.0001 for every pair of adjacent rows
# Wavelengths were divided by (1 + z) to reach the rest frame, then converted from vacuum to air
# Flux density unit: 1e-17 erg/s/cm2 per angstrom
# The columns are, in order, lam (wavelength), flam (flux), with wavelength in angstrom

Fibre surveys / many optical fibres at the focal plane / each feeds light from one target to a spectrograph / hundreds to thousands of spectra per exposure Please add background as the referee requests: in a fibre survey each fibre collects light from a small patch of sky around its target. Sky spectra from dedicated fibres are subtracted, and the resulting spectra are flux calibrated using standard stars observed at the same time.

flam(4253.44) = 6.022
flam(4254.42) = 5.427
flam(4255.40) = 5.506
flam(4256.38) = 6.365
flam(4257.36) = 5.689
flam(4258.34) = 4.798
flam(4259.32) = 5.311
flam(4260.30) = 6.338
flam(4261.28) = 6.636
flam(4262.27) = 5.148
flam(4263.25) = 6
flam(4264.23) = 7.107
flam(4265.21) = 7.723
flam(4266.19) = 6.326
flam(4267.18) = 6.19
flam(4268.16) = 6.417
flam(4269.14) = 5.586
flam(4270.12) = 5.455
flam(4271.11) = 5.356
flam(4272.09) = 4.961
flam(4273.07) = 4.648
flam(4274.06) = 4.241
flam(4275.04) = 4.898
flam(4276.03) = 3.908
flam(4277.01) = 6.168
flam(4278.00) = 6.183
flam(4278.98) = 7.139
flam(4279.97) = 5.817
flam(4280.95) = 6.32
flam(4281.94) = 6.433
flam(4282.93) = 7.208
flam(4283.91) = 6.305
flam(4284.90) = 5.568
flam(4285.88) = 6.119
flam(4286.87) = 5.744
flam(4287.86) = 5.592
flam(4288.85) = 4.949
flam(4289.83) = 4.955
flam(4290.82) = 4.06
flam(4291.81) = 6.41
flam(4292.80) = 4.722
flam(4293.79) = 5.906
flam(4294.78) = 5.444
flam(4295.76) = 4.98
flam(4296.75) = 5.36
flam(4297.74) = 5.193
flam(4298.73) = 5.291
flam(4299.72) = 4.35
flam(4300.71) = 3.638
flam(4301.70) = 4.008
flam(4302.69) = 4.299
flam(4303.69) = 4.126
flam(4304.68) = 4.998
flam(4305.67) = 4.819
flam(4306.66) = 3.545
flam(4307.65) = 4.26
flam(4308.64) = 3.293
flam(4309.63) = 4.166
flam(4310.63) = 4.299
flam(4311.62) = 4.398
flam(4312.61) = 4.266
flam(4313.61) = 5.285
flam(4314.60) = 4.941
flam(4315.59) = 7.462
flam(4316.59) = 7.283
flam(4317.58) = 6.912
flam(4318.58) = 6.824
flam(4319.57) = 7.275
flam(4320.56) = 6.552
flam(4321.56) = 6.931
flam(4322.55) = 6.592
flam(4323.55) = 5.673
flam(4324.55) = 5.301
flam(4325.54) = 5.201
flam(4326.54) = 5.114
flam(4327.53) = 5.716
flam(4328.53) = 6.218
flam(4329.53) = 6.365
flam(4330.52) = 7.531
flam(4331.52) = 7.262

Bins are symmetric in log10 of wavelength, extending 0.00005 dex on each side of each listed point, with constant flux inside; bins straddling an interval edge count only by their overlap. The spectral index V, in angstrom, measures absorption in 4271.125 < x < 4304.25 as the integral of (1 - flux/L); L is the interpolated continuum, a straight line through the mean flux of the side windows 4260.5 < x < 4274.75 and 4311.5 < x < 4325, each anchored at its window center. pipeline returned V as 3.7 angstrom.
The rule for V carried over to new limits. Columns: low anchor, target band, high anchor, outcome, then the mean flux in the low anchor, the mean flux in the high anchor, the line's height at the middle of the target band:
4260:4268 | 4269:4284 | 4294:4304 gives 0.4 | 6.43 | 4.71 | 5.82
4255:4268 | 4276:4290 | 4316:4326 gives 0.6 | 6.1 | 6.47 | 6.23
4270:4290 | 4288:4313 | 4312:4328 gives 5.2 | 5.63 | 6.07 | 5.86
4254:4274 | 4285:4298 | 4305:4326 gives 0.7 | 5.82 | 5.49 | 5.64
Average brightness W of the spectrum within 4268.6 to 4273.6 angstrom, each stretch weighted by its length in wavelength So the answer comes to 5.21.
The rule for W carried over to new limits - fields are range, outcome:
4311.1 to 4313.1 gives 4.34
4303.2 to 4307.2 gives 4.38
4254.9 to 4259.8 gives 5.53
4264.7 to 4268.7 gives 6.66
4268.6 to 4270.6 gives 5.56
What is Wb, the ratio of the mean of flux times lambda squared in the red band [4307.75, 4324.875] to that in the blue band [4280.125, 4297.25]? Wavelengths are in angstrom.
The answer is 1.0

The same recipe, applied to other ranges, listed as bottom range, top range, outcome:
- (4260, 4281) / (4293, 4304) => 0.83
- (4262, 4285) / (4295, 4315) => 0.77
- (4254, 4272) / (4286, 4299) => 0.90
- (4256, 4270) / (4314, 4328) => 1.06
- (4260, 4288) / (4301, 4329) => 0.92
